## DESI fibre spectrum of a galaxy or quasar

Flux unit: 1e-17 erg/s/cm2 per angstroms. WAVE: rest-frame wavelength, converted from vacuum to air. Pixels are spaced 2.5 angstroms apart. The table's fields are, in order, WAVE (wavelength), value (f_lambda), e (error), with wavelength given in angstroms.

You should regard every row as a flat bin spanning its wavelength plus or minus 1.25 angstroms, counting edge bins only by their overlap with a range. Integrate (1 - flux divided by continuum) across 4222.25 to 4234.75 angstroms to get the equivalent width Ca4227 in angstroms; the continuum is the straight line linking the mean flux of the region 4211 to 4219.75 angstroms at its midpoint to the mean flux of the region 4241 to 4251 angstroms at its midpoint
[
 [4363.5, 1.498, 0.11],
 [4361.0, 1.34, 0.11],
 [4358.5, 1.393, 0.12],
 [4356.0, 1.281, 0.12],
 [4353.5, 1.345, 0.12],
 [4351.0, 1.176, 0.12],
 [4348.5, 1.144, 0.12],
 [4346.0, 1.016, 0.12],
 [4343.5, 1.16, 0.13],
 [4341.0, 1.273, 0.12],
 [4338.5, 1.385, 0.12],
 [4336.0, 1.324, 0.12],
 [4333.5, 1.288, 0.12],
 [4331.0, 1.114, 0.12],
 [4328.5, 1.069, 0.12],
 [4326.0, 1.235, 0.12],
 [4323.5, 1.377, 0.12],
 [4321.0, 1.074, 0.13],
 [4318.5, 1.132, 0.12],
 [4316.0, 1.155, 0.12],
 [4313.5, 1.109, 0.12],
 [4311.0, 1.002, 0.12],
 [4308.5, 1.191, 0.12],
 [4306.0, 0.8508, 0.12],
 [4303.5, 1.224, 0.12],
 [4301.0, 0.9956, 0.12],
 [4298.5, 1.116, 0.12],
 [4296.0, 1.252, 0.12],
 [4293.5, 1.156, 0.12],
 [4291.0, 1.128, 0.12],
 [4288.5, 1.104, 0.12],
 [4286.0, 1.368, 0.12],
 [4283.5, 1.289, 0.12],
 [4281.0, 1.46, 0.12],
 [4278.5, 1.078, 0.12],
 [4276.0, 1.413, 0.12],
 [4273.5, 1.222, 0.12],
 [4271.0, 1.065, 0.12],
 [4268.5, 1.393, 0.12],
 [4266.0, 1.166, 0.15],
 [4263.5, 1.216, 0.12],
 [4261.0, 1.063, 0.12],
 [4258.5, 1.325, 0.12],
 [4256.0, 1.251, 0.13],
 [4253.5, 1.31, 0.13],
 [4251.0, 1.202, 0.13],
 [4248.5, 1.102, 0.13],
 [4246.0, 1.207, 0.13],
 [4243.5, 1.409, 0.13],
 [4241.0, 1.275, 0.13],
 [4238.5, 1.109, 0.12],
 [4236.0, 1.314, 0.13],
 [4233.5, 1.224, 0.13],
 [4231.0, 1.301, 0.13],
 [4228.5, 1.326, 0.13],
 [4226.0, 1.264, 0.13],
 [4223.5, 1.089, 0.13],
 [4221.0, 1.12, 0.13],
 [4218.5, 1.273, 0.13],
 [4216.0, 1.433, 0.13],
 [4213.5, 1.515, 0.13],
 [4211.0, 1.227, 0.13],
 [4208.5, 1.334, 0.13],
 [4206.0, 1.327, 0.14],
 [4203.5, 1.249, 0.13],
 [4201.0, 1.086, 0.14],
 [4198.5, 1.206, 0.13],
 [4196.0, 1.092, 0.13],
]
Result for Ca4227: 0.7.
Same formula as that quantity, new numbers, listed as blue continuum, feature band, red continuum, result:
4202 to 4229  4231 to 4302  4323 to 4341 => 2.6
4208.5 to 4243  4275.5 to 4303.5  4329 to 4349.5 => 0.6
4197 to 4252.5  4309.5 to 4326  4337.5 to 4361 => 1.3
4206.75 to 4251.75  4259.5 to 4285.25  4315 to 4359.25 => 0.1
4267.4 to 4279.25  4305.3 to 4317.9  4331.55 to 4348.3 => 1.6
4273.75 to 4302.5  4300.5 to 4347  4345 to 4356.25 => 1.5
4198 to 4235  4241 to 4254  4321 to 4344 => 0.1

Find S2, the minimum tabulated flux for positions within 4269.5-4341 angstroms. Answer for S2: 0.8508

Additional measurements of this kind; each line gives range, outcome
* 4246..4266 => 1.063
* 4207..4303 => 0.9956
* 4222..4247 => 1.089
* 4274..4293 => 1.078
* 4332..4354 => 1.016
